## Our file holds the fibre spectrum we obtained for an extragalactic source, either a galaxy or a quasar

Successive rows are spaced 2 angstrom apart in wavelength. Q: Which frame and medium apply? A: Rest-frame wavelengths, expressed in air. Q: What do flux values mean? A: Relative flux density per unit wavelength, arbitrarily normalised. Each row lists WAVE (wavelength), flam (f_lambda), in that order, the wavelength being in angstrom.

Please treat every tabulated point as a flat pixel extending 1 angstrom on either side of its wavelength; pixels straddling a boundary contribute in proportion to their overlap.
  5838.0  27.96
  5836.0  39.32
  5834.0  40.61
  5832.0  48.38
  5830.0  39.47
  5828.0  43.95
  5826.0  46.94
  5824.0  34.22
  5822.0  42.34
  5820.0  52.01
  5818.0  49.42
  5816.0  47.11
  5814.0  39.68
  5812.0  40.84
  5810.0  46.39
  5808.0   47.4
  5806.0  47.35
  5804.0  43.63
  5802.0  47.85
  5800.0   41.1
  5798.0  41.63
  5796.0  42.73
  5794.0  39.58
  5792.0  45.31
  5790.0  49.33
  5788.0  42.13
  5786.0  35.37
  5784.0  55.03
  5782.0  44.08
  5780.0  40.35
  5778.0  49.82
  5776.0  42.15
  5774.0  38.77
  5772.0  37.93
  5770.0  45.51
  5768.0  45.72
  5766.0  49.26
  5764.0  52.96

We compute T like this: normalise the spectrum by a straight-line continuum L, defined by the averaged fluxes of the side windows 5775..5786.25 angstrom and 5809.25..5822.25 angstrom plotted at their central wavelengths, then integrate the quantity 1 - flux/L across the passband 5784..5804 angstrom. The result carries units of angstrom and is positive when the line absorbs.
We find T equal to 0.80 angstrom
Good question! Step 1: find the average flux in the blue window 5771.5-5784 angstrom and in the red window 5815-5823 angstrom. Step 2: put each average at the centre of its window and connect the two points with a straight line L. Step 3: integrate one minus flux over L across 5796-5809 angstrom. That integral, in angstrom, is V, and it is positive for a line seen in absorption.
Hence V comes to 0.4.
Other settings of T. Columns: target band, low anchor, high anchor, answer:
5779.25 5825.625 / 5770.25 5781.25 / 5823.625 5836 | -2.10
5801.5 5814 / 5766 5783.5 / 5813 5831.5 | -0.31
